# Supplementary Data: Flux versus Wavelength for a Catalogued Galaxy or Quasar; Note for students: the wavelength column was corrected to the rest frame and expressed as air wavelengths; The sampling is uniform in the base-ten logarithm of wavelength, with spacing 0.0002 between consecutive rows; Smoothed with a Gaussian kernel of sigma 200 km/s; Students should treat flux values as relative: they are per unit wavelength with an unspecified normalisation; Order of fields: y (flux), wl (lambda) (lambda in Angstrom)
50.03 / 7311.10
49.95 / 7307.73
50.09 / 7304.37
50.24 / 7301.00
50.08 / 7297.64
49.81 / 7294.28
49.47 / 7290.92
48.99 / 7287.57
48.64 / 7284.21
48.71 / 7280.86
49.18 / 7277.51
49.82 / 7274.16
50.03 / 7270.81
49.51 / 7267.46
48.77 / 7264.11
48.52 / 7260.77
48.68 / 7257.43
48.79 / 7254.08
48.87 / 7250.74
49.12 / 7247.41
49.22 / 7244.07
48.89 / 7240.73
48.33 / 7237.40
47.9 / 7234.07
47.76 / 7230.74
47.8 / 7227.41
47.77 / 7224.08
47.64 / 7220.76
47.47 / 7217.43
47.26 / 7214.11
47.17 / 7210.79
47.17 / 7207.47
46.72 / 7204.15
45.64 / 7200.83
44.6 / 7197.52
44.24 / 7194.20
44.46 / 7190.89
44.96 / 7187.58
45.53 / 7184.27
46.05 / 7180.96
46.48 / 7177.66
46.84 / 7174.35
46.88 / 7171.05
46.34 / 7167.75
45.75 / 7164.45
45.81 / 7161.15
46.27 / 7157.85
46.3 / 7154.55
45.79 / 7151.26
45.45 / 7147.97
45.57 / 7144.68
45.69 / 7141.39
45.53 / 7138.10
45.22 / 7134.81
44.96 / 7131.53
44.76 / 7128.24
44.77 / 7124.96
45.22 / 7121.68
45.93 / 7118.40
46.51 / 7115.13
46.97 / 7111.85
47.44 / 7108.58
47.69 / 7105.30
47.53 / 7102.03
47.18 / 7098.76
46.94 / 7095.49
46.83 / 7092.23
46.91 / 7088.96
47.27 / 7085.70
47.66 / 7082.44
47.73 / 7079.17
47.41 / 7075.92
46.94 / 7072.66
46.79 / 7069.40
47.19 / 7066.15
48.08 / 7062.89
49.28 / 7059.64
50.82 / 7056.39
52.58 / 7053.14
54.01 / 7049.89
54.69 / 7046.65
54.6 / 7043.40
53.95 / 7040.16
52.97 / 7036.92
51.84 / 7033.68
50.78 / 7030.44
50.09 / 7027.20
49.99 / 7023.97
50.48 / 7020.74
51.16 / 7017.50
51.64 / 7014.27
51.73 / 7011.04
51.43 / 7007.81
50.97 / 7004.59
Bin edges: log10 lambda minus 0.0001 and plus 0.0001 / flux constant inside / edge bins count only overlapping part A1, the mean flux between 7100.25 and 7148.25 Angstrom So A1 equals 46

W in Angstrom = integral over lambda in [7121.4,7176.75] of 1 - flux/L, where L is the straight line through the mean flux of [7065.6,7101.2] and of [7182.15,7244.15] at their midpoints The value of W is 1.5 Angstrom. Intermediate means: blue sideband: 47.2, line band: 45.7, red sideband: 46.8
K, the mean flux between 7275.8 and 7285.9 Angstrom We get 48.9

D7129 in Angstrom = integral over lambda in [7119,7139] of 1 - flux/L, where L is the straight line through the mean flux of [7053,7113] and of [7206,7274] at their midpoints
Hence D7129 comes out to 1.2 Angstrom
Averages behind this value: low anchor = 47.7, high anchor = 48.4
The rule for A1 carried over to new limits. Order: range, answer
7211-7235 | 47.6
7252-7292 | 49.1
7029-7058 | 52.9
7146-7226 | 46.2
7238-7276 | 49.1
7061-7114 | 47.3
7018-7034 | 50.6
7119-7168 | 45.5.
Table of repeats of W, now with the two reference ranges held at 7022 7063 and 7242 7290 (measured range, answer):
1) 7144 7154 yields 1.0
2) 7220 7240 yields 0.6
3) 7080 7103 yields 1.8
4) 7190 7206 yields 1.5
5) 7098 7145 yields 4.5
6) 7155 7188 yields 2.7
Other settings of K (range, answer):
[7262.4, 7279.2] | 49.5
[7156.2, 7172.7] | 46.2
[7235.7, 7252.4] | 48.9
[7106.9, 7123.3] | 46.4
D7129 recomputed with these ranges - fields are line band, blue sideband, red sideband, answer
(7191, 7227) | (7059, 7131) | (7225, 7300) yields 1.3 Angstrom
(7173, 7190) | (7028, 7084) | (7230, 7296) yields 1.3 Angstrom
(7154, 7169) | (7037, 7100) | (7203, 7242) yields 0.7 Angstrom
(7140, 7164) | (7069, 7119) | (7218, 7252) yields 0.9 Angstrom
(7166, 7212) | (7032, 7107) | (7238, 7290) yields 3.1 Angstrom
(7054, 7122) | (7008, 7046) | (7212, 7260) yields 4.5 Angstrom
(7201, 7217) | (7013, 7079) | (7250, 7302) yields 0.9 Angstrom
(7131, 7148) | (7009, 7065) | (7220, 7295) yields 1.7 Angstrom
